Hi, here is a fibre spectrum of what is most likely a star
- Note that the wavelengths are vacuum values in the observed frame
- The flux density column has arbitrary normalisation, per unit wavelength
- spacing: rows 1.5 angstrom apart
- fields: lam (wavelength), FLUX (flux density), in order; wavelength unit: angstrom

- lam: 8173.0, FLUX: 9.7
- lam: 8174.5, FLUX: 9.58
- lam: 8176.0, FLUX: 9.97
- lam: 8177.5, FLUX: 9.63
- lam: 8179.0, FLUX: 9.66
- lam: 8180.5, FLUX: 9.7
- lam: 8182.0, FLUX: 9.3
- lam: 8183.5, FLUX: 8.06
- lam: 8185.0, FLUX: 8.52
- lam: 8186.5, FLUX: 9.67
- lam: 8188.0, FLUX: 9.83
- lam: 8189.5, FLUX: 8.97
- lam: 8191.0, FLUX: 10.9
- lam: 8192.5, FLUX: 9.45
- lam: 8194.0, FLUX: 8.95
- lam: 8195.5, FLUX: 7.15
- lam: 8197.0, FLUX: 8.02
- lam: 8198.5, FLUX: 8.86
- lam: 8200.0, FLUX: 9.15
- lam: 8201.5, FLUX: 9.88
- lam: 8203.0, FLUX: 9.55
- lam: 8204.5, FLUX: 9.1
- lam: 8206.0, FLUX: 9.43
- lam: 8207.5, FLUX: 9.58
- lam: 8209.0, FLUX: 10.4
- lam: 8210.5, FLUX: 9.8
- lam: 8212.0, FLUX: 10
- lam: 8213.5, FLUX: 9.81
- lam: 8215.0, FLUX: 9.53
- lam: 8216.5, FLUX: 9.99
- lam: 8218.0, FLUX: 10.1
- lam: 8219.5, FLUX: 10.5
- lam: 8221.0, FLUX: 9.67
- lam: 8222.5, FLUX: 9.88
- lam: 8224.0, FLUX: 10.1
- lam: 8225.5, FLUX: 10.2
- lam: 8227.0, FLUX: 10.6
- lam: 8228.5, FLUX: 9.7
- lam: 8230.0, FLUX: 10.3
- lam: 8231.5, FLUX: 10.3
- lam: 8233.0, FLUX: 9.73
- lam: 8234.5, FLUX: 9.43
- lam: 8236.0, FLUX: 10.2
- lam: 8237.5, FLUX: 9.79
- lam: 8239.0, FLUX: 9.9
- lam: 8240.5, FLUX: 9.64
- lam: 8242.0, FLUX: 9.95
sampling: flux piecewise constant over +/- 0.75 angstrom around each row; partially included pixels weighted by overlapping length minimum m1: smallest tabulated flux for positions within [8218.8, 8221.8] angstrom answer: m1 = 9.67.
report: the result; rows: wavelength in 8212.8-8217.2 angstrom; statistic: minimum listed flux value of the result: 9.53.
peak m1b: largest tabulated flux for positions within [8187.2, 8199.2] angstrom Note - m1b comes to 10.9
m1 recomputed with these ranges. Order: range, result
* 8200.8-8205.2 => 9.1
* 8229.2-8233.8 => 9.73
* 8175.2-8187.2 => 8.06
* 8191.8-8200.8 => 7.15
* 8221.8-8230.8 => 9.7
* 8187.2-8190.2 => 8.97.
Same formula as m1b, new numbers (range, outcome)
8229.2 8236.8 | 10.3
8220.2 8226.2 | 10.2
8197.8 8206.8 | 9.88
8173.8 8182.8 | 9.97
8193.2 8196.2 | 8.95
